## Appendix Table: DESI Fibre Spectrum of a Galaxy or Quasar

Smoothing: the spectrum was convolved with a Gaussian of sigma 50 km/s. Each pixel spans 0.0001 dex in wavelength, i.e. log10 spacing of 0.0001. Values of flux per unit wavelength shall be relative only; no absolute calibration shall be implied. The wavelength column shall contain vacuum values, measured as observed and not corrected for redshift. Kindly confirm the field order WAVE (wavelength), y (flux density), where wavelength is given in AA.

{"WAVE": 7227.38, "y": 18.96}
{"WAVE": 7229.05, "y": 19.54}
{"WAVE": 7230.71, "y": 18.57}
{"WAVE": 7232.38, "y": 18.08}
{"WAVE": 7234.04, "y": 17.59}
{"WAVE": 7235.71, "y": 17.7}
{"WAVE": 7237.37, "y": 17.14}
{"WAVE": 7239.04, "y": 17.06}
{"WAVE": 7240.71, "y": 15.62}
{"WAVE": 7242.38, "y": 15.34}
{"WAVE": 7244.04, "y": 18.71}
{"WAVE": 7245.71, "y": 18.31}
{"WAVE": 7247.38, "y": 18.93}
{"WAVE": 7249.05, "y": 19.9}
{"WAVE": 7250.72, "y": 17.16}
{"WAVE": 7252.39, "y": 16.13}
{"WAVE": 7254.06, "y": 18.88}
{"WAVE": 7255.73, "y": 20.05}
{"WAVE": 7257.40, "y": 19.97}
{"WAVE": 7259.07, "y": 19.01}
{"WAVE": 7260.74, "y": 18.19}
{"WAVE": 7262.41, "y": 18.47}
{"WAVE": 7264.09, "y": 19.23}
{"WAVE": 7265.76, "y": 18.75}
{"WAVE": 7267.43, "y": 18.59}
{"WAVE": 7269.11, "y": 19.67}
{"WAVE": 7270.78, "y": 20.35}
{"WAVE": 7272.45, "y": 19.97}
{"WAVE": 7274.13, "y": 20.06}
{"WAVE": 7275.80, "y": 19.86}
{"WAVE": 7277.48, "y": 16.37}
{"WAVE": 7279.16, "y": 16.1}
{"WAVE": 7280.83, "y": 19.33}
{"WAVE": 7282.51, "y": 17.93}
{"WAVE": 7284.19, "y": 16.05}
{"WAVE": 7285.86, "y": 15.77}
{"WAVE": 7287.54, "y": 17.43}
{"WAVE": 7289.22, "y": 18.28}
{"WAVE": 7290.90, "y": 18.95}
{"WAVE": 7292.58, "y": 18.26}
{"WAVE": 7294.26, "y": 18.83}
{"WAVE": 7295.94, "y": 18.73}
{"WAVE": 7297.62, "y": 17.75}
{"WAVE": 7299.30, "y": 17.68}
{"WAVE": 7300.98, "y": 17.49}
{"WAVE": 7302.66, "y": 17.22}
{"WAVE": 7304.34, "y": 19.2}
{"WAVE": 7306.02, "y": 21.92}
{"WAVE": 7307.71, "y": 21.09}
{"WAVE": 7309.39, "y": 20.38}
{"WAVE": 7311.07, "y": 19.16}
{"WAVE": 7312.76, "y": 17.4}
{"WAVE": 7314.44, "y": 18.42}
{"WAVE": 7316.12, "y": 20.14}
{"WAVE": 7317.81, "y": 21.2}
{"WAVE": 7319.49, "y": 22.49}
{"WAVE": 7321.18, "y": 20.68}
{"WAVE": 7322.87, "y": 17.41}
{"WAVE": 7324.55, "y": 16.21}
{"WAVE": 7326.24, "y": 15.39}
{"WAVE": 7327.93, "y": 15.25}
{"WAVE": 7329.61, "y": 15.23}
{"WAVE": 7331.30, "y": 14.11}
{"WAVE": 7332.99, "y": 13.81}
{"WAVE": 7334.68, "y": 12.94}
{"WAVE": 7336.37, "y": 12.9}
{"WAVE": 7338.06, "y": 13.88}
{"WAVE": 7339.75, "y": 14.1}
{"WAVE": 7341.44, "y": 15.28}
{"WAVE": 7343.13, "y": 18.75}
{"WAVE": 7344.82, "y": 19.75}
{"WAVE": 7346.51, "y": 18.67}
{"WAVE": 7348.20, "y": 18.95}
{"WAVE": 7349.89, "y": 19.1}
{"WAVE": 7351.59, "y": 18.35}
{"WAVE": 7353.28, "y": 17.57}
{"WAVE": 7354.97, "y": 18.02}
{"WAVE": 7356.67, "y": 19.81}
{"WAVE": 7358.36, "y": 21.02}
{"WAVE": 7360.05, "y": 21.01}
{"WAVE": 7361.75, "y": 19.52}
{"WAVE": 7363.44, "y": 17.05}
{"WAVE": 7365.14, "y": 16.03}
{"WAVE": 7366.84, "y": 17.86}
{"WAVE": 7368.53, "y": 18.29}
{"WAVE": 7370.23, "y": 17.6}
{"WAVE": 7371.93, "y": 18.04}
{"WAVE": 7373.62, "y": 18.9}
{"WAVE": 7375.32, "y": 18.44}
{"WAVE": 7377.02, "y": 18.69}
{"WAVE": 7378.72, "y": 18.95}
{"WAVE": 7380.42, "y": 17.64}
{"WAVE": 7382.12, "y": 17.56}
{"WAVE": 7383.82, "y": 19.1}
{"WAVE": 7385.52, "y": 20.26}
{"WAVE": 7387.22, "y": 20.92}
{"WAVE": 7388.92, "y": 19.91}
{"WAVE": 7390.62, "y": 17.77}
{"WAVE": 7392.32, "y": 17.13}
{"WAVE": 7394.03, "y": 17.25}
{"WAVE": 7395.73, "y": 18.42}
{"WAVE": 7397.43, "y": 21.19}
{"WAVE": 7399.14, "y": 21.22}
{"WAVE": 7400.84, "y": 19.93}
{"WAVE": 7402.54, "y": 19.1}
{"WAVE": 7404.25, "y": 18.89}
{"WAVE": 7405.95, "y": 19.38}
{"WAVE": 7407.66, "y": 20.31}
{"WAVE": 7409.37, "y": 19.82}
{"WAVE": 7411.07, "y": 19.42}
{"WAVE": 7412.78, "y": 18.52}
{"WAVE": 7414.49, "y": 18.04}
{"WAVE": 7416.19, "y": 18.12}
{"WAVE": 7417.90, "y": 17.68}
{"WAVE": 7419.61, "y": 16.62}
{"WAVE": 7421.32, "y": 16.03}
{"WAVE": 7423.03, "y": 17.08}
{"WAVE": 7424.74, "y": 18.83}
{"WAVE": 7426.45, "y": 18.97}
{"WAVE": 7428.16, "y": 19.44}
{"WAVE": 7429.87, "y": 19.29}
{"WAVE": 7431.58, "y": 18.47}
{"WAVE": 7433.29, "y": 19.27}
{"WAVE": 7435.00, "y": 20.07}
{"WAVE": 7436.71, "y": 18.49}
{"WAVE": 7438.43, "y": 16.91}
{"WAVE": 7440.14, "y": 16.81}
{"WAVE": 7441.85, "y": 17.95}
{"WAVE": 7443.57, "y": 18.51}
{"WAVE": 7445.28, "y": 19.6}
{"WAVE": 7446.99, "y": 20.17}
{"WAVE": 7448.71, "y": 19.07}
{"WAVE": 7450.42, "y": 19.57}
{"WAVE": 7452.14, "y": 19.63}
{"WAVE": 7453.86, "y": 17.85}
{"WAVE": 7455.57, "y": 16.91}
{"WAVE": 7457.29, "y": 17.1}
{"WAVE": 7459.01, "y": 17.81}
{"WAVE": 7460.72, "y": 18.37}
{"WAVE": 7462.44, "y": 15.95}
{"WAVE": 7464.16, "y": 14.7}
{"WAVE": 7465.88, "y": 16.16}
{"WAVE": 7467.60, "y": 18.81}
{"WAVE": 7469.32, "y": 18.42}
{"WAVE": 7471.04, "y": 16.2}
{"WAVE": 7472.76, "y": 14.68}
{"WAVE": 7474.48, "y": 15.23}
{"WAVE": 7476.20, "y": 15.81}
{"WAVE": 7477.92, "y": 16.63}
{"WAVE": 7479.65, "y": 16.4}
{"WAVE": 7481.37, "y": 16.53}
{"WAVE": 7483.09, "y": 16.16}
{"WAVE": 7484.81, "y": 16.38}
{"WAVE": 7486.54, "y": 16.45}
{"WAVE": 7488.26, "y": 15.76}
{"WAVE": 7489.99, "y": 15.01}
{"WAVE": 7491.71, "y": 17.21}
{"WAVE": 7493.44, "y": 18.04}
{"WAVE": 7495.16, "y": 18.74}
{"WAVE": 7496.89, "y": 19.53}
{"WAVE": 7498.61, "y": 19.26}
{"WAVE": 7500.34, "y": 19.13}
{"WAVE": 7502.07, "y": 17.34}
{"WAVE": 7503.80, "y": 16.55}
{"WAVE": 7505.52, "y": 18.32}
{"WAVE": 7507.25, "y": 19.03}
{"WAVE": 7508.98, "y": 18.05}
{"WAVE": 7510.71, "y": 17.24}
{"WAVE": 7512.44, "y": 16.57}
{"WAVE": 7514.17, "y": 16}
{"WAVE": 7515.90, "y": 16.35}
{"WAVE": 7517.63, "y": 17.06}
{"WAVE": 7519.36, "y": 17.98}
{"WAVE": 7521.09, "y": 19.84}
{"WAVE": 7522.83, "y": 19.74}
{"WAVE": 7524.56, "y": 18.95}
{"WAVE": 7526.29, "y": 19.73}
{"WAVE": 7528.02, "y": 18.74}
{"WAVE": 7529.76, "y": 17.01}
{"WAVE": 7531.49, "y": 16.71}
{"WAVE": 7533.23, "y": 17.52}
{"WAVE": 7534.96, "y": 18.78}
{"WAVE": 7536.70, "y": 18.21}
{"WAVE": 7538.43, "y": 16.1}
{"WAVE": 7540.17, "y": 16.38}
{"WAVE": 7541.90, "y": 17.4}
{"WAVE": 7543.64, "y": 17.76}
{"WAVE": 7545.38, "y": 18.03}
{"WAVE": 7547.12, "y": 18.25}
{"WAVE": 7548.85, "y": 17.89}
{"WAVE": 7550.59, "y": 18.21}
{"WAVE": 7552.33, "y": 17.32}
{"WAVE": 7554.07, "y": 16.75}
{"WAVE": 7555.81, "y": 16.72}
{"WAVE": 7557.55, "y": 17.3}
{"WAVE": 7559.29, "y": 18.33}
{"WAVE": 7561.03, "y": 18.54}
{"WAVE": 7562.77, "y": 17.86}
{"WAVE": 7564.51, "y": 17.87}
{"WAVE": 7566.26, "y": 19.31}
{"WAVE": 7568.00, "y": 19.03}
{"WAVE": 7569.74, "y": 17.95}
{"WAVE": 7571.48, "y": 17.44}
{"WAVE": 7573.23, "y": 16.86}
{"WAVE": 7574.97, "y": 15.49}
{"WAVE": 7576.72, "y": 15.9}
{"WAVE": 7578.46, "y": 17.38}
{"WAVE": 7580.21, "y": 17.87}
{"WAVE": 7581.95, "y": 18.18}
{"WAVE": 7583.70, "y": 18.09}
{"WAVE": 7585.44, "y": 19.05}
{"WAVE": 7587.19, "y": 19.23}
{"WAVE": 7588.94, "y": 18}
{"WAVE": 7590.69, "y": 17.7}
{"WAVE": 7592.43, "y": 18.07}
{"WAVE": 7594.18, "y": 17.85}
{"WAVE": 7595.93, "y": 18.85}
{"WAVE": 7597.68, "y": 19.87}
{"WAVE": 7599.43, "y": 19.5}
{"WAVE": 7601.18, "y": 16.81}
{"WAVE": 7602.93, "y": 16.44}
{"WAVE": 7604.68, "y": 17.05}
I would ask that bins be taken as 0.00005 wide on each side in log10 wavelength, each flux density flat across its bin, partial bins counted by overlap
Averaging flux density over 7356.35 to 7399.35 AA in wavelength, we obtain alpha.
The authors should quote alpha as 18.8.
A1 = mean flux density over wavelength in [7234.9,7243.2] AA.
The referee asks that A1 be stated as 16.6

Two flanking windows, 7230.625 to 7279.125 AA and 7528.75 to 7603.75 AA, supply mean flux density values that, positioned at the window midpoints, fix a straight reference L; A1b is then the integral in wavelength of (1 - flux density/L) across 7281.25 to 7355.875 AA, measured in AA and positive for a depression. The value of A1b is 2.2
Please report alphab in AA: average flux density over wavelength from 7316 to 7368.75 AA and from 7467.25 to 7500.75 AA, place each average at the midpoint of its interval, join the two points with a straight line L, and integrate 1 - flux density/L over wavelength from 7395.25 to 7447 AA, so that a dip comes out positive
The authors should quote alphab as -4.7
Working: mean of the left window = 17.5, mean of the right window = 17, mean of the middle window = 18.8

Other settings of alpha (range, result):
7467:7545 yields 17.4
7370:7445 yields 18.7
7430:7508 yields 17.6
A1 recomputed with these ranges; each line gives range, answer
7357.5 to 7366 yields 18.9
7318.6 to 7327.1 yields 18.4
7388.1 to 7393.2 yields 18.2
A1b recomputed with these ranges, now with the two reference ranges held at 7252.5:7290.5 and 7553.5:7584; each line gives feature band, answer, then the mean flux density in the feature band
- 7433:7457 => -0.8 AA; 18.6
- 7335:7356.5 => 1.4 AA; 17.1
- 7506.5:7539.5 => -0.2 AA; 17.9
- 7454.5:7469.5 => 0.7 AA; 17.1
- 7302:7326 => -1.3 AA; 19.4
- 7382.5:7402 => -1.3 AA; 19.3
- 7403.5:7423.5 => -0.3 AA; 18.3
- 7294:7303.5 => 0.3 AA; 17.9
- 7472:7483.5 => 1.3 AA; 15.9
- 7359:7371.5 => 0.0 AA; 18.2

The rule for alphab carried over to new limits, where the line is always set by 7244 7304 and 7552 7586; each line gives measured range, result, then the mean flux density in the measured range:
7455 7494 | 3.0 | 16.5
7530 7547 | 0.3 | 17.5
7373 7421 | -2.1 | 18.9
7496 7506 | -0.3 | 18.4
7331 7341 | 2.5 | 13.7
